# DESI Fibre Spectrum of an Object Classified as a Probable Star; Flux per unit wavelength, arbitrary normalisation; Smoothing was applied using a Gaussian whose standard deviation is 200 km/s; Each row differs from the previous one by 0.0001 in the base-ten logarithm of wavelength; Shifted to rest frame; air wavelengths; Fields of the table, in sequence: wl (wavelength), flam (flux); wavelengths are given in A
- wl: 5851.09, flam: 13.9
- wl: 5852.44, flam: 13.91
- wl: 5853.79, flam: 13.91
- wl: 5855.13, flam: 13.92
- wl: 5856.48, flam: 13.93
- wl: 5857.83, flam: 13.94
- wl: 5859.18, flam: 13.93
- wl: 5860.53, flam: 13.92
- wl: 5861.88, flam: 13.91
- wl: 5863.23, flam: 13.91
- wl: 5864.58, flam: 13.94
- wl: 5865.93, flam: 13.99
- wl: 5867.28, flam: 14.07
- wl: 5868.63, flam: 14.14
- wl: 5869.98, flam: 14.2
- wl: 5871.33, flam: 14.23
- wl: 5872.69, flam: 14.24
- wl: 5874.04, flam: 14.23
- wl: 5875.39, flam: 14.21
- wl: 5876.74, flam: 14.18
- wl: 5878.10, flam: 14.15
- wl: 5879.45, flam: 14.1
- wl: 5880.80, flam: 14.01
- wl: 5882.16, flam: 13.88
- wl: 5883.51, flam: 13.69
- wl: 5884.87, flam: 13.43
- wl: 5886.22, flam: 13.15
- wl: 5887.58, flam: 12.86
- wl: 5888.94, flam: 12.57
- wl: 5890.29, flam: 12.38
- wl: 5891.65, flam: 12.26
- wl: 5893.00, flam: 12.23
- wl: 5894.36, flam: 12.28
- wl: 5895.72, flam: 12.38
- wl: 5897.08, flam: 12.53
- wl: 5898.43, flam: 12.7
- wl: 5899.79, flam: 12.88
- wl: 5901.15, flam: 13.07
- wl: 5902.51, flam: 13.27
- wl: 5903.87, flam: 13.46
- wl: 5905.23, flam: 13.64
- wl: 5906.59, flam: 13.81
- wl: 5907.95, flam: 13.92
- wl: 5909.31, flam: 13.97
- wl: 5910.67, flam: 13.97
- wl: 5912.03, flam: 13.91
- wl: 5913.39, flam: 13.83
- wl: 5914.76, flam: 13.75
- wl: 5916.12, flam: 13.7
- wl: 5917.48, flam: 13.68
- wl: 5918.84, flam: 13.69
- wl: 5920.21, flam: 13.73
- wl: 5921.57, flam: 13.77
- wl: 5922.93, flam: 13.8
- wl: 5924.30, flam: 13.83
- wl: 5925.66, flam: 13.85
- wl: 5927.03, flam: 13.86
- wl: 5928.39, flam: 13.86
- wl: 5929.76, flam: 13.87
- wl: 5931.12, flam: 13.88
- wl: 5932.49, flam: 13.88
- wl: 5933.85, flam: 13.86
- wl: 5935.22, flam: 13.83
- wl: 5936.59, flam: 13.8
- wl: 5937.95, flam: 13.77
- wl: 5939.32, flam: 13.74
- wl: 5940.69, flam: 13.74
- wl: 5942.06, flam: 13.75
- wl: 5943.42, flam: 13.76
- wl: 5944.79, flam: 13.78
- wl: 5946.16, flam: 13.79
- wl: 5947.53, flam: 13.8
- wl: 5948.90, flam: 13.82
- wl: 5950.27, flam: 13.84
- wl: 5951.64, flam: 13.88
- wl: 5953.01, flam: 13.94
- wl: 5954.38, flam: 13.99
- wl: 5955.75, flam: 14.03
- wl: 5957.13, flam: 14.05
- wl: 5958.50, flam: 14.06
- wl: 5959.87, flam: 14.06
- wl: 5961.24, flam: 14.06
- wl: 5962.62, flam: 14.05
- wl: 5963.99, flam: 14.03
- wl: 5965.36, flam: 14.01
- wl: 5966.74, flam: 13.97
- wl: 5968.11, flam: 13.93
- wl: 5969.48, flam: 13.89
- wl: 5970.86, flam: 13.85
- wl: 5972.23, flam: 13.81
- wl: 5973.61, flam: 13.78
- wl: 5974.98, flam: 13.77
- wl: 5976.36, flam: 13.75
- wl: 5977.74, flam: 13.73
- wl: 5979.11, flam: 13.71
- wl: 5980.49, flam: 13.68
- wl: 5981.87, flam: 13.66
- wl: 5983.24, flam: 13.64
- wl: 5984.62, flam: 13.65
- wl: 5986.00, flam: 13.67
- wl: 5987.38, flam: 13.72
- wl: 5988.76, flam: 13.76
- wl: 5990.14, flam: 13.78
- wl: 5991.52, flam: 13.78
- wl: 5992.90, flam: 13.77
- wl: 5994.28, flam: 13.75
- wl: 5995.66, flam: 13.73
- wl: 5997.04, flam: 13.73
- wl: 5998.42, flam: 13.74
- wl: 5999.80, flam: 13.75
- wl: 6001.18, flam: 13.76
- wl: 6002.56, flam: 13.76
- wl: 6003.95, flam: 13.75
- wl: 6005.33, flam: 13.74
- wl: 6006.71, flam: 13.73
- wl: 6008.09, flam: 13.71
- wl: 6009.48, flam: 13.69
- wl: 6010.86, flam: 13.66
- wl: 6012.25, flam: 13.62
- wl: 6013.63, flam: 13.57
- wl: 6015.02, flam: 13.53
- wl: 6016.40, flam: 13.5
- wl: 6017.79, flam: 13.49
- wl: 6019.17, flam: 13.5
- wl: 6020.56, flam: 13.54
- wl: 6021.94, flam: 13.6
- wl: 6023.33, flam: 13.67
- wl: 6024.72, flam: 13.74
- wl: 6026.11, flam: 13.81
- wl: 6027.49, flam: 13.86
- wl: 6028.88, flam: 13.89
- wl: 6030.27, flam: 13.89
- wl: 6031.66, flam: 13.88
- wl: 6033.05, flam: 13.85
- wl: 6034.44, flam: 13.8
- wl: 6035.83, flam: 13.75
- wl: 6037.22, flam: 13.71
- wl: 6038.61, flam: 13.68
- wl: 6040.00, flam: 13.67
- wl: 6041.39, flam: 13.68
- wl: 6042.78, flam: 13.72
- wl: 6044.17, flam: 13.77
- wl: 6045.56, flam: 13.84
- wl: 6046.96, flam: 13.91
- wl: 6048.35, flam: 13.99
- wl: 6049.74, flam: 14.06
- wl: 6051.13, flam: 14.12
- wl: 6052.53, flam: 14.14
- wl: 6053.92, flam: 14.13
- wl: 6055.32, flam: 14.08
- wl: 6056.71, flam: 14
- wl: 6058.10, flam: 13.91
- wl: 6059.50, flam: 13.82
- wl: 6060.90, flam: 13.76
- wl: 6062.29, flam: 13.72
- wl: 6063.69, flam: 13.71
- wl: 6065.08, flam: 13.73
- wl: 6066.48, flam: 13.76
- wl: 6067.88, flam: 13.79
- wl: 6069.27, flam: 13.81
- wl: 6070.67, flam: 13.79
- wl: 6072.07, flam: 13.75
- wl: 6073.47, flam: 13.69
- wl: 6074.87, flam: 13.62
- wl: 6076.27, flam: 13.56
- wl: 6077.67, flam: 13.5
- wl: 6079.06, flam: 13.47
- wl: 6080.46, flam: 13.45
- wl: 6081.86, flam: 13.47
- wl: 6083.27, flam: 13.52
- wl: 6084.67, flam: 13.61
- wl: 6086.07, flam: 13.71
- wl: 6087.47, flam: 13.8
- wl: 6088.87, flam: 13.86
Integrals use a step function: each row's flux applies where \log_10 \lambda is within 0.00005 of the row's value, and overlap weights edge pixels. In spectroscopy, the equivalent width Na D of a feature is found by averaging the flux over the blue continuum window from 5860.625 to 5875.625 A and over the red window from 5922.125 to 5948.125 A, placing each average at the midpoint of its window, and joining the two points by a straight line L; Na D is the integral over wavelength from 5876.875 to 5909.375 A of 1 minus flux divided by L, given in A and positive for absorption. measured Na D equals 1.8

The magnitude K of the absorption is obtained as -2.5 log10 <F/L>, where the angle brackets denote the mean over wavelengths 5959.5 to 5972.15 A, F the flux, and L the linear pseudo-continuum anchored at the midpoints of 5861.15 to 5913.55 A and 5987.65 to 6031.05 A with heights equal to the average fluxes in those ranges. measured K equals -0.026 mag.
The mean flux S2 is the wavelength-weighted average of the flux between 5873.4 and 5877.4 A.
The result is 14.2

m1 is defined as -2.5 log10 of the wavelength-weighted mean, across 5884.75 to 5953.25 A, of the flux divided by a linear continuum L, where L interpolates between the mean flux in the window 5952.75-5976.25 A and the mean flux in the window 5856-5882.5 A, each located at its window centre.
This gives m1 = 0.04 mag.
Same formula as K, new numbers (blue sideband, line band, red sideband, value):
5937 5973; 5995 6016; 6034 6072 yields 0.014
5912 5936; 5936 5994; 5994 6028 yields -0.007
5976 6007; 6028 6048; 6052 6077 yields 0.000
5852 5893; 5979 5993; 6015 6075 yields 0.006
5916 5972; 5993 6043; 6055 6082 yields 0.006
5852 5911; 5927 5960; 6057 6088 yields -0.020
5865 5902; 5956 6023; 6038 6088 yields -0.011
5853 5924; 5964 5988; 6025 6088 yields -0.007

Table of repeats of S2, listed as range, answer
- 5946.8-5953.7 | 13.9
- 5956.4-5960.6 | 14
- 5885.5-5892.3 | 12.6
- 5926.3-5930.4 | 13.8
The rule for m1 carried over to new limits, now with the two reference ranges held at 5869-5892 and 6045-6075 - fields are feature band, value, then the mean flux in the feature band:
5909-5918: -0.010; 13.8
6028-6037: 0.001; 13.8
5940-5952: -0.005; 13.8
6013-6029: 0.015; 13.6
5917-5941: -0.007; 13.8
